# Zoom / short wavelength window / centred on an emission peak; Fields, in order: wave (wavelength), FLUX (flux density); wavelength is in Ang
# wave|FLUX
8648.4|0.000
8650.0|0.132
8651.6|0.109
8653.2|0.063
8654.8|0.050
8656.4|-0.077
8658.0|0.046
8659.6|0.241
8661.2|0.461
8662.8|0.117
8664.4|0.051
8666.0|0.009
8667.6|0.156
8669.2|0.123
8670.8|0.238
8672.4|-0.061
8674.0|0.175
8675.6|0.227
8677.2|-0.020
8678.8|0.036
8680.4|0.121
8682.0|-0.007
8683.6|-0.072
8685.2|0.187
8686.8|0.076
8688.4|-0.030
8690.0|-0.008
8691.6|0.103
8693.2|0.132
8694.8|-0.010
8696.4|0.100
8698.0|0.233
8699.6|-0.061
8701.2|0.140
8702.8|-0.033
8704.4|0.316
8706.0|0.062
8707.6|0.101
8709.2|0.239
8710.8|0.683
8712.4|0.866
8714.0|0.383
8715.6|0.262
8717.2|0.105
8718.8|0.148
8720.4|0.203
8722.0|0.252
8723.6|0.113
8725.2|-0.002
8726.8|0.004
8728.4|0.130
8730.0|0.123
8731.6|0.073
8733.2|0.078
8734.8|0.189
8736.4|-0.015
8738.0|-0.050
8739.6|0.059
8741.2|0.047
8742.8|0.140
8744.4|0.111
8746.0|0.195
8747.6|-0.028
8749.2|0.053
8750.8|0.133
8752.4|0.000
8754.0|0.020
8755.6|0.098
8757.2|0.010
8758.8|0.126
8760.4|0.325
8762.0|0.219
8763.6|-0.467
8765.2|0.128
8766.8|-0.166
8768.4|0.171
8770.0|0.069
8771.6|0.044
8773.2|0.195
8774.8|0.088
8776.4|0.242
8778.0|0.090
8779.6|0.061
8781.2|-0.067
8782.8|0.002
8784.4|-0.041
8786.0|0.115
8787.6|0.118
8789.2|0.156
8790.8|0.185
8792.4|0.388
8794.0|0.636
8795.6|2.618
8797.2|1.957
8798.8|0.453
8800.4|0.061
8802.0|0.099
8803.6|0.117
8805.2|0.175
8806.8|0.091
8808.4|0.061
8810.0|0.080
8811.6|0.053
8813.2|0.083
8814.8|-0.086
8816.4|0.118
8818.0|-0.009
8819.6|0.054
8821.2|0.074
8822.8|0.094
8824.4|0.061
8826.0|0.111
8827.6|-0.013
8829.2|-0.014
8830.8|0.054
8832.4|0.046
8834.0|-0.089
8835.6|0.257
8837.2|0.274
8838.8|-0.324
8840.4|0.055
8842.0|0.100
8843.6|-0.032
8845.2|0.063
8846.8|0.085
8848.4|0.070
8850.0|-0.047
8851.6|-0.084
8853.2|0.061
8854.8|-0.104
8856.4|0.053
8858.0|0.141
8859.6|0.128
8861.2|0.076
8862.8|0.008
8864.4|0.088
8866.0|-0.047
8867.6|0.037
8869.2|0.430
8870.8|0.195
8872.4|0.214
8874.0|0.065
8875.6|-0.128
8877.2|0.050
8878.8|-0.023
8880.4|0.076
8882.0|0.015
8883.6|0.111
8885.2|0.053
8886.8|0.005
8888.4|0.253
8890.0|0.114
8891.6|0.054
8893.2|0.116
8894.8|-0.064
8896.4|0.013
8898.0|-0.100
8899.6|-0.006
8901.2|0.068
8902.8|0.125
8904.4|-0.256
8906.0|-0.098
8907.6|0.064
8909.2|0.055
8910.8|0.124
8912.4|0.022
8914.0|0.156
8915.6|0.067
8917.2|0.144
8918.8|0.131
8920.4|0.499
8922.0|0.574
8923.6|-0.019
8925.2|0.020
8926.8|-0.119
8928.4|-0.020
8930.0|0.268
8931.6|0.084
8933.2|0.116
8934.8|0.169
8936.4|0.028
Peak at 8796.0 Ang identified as [O III]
